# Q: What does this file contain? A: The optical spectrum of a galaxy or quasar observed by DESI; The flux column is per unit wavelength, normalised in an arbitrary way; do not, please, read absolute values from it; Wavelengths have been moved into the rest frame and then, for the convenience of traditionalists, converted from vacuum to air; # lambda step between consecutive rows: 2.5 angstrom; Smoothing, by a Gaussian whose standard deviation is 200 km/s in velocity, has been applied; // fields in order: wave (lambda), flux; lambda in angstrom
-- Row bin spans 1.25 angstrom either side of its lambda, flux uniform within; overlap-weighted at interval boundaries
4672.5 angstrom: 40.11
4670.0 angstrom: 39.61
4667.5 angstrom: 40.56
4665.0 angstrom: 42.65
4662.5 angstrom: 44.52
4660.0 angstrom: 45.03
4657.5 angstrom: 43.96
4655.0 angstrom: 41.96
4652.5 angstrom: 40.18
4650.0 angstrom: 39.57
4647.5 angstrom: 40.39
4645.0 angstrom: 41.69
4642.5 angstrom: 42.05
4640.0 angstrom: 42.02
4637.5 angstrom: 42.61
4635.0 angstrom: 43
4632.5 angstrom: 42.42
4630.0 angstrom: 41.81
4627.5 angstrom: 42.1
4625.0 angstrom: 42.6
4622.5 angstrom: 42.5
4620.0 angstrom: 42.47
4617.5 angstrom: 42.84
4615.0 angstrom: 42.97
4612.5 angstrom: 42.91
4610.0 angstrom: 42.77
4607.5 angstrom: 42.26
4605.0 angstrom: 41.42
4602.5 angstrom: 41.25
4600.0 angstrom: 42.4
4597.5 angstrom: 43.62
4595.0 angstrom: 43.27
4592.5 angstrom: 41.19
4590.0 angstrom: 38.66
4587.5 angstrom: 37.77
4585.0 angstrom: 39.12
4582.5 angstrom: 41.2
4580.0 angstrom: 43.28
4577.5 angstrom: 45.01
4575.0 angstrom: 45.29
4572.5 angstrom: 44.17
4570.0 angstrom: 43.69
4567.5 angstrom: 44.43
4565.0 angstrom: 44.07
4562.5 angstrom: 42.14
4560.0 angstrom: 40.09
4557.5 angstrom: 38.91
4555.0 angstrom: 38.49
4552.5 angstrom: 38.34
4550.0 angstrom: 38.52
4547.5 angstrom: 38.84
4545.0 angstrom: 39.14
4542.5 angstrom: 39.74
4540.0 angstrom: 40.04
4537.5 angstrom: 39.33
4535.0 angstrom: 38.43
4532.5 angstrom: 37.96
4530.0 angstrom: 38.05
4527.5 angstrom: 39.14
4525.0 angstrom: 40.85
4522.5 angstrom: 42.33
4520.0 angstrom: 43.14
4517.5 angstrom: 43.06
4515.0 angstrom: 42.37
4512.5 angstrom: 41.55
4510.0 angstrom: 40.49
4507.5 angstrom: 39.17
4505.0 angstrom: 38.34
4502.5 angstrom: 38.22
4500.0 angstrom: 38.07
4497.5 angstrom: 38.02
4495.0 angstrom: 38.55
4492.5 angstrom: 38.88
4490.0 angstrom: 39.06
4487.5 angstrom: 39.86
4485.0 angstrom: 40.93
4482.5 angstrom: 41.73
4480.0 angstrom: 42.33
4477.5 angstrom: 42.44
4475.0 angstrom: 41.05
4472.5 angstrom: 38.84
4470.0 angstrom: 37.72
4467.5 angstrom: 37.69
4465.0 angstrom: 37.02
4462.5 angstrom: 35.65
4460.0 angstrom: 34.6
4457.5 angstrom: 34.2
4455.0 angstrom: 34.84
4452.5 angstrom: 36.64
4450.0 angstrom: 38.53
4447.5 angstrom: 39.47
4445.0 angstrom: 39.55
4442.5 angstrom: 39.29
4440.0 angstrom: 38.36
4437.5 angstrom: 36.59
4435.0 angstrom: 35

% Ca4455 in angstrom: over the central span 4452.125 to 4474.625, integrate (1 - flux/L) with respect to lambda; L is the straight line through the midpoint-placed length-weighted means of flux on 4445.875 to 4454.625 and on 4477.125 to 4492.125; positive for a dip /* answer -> 1.5 angstrom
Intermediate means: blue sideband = 37.9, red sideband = 40.9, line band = 36.5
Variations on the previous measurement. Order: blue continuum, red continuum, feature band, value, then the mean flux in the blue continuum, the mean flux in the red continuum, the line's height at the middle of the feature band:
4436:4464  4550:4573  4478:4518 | -1.2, 37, 41.3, 38.9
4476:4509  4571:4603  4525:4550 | 1.1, 39.7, 42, 40.8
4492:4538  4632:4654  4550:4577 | -0.9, 39.8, 41.5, 40.5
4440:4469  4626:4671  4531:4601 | -1.8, 37.1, 42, 39.9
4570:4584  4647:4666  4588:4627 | 1.0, 43.7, 42.4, 43.2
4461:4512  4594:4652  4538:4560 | 0.8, 39.2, 42.2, 40.6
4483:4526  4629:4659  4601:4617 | -0.3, 40.2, 41.8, 41.4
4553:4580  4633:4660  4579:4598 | 0.7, 42.5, 41.9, 42.4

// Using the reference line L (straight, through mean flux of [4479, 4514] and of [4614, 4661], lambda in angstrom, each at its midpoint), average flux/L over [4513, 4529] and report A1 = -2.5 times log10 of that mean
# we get -0.044 mag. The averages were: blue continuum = 39.7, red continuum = 42.2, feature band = 41.7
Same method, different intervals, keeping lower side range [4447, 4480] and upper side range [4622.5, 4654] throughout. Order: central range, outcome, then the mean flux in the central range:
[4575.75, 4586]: -0.05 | 42.4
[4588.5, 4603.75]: -0.02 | 41.7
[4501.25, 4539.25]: -0.03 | 40.2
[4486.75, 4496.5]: -0.02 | 39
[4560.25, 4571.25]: -0.08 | 43.3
